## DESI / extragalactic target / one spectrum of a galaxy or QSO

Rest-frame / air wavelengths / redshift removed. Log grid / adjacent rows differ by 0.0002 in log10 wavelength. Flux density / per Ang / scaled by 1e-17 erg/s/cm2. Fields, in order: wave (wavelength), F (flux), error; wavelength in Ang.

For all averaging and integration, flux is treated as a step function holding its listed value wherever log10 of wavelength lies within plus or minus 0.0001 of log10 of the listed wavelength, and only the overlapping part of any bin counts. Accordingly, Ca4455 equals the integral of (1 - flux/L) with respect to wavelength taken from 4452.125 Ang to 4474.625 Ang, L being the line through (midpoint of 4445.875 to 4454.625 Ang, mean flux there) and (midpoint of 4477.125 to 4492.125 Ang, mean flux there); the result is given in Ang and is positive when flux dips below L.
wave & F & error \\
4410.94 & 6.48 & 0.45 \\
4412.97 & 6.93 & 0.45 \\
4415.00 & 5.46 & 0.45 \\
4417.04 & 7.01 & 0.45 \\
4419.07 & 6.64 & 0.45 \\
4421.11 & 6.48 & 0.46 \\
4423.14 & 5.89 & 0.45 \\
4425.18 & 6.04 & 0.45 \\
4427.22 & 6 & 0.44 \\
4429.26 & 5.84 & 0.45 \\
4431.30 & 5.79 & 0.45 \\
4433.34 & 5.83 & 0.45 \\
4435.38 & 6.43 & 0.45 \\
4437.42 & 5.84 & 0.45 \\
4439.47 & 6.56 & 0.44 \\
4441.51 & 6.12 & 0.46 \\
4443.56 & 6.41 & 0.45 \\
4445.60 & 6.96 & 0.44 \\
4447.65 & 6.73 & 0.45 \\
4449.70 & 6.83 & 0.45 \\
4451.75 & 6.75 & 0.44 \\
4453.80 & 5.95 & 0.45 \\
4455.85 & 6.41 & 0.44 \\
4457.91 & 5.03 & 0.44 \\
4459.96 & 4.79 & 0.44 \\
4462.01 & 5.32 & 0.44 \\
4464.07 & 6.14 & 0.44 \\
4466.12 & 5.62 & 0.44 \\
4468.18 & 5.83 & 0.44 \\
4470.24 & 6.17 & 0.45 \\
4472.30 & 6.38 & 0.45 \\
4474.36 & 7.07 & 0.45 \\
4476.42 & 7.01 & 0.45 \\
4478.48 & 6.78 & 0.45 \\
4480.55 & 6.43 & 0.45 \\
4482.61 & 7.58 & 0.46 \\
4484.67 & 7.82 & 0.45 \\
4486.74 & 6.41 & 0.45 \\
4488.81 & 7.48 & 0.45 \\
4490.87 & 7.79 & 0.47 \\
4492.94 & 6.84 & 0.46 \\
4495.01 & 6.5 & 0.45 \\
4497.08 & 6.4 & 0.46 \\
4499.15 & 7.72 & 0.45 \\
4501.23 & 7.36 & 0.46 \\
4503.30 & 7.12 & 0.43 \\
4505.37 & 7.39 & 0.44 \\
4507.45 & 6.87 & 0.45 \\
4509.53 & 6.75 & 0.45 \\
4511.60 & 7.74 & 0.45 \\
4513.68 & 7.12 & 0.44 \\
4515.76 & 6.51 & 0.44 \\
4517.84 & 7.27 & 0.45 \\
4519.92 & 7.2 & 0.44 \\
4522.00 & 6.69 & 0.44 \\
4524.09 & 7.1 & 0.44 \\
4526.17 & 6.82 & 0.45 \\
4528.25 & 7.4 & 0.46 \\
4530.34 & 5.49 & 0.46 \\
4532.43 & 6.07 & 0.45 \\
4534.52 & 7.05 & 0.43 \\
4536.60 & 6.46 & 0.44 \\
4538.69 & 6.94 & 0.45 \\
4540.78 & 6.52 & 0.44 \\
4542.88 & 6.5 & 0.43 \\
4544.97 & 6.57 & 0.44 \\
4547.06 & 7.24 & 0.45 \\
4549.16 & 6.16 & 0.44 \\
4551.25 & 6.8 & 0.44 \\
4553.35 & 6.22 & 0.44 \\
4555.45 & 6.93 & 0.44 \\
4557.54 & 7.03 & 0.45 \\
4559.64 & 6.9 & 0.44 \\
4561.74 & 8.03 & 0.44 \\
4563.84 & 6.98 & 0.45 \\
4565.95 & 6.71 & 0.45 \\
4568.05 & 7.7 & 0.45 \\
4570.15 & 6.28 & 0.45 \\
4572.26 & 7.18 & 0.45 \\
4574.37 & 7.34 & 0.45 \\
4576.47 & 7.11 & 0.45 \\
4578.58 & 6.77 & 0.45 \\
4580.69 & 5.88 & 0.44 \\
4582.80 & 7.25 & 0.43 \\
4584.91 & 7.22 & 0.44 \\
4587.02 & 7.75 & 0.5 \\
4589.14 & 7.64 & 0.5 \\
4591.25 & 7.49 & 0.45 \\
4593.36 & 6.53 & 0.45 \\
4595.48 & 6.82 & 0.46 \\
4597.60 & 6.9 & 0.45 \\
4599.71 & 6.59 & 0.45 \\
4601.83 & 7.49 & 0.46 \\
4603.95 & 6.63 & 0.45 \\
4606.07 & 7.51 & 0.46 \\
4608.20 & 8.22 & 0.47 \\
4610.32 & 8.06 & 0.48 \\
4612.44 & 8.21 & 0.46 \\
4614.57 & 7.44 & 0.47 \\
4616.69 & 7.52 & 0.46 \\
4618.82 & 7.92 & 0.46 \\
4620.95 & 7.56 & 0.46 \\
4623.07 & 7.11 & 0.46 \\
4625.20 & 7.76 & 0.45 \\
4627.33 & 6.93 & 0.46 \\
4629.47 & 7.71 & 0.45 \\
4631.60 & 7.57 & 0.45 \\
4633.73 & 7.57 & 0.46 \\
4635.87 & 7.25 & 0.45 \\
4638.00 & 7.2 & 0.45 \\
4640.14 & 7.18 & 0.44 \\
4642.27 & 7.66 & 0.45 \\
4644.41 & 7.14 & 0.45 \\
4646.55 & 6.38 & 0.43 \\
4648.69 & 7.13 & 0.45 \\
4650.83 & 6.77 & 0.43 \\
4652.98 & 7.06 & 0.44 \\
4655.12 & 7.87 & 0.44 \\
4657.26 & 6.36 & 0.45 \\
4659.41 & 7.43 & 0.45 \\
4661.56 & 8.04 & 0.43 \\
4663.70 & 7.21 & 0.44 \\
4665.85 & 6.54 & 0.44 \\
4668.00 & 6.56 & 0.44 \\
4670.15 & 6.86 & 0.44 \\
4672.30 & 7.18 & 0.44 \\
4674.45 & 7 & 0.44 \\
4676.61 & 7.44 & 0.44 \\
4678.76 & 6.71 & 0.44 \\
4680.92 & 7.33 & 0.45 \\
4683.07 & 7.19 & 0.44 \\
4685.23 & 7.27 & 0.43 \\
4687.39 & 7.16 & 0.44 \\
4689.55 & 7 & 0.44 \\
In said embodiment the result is 3.2 Ang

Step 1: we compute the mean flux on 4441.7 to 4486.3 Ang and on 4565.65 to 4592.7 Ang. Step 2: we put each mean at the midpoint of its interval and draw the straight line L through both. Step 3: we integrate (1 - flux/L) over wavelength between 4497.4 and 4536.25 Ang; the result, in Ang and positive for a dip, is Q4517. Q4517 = -1.5 Ang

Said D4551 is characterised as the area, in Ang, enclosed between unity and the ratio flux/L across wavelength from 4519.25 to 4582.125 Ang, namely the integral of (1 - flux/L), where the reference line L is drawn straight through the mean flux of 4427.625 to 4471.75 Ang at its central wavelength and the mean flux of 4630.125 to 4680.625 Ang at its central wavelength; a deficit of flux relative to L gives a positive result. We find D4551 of -2.0 Ang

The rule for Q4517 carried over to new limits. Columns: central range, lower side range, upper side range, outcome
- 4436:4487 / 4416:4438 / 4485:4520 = 1.8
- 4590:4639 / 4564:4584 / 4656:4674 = -3.0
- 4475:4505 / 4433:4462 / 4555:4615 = -2.8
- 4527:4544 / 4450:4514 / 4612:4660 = 0.8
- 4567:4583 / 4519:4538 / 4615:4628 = 0.4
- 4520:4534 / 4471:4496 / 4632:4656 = 0.8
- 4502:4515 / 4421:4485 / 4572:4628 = -1.0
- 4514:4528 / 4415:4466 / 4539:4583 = -0.7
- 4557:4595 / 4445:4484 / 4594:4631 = 0.3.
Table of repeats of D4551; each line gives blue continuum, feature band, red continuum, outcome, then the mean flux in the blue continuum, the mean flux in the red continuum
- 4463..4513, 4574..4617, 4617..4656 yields -0.3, 6.88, 7.32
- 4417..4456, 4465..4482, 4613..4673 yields 0.1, 6.31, 7.25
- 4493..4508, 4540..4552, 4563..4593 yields 0.7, 7.04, 7.08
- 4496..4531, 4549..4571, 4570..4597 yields 0.3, 7.01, 7.04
